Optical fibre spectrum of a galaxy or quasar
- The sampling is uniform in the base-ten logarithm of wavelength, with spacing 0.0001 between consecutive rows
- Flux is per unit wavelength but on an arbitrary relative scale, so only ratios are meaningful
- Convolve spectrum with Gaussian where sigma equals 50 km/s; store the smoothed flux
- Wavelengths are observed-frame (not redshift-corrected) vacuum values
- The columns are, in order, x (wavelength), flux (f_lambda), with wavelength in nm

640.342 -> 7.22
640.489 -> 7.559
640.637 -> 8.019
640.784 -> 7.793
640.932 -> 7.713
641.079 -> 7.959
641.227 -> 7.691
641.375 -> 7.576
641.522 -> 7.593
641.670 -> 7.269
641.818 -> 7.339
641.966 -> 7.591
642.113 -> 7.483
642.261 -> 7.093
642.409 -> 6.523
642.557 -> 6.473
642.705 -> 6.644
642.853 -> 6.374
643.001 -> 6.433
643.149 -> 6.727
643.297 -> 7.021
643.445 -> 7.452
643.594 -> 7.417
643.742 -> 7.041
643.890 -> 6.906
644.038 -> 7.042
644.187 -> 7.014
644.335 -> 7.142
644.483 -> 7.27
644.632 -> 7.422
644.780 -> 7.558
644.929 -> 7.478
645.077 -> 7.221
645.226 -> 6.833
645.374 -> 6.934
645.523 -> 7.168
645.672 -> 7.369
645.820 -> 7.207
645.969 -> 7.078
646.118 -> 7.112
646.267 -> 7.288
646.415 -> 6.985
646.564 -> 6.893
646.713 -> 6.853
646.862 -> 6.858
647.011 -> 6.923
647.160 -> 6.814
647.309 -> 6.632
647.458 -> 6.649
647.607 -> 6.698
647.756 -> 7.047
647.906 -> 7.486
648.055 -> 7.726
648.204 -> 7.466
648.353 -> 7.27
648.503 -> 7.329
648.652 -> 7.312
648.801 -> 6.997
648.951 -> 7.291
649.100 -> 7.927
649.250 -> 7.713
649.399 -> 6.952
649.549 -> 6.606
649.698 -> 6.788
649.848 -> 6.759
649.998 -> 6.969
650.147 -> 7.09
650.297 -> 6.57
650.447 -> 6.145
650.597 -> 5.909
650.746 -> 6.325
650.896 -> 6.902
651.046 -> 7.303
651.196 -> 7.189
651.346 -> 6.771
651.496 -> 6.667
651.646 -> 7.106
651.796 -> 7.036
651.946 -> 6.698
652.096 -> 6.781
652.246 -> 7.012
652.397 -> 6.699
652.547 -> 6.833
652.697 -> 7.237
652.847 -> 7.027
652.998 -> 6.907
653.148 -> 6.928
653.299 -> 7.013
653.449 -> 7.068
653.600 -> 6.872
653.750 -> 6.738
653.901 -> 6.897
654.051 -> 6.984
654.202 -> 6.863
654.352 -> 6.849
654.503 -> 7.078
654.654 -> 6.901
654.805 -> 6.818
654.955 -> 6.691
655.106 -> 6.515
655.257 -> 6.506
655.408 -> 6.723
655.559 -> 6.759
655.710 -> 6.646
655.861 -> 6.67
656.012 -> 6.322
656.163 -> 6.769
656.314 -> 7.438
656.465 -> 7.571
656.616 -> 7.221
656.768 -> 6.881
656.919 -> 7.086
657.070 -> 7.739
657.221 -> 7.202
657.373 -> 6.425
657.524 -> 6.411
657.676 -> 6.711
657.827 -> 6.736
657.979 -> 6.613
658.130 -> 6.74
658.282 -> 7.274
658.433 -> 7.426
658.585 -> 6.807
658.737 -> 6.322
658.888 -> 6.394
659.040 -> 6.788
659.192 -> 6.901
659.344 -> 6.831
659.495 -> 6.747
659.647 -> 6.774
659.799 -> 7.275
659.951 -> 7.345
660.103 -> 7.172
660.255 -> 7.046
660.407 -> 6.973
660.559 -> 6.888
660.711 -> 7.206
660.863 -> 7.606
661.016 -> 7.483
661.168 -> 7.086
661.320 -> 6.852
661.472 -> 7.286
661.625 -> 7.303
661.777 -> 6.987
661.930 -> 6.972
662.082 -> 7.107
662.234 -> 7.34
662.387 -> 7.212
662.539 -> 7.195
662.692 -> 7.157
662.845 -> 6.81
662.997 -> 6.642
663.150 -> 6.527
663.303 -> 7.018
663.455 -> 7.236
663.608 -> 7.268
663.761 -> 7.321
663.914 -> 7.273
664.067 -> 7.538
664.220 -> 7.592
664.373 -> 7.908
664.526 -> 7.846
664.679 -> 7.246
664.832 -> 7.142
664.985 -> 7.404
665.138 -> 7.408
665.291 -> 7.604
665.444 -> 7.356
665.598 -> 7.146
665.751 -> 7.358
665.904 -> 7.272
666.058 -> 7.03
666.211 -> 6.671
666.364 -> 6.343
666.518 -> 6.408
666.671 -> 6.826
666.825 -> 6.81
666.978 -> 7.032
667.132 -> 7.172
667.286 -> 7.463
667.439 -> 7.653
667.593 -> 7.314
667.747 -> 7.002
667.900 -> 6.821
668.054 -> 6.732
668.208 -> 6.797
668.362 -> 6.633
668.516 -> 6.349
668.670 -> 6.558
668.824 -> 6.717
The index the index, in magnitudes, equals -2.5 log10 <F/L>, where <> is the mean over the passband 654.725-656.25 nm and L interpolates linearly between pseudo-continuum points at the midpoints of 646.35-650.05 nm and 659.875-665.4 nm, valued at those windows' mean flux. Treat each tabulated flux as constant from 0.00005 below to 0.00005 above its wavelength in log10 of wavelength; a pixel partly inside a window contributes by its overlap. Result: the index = 0.08 mag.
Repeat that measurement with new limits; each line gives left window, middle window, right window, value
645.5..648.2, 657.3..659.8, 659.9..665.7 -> 0.06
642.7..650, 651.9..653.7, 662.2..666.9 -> 0.03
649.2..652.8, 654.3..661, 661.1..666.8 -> 0.01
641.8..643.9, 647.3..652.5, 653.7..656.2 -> -0.02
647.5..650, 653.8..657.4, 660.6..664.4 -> 0.04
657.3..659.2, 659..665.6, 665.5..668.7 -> -0.06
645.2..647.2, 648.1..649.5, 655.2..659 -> -0.06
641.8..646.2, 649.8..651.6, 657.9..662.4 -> 0.05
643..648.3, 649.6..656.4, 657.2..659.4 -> 0.01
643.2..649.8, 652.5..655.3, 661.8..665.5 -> 0.05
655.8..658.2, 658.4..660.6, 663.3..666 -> 0.03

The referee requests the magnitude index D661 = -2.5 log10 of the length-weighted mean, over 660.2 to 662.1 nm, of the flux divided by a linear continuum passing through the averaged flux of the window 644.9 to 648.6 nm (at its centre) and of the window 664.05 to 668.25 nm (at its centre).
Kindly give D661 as 0.00 mag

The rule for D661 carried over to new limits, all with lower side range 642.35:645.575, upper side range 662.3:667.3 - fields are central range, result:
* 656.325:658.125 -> 0.02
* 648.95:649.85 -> -0.02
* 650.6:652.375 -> 0.03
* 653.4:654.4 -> 0.03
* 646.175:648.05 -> 0.01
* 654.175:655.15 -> 0.04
